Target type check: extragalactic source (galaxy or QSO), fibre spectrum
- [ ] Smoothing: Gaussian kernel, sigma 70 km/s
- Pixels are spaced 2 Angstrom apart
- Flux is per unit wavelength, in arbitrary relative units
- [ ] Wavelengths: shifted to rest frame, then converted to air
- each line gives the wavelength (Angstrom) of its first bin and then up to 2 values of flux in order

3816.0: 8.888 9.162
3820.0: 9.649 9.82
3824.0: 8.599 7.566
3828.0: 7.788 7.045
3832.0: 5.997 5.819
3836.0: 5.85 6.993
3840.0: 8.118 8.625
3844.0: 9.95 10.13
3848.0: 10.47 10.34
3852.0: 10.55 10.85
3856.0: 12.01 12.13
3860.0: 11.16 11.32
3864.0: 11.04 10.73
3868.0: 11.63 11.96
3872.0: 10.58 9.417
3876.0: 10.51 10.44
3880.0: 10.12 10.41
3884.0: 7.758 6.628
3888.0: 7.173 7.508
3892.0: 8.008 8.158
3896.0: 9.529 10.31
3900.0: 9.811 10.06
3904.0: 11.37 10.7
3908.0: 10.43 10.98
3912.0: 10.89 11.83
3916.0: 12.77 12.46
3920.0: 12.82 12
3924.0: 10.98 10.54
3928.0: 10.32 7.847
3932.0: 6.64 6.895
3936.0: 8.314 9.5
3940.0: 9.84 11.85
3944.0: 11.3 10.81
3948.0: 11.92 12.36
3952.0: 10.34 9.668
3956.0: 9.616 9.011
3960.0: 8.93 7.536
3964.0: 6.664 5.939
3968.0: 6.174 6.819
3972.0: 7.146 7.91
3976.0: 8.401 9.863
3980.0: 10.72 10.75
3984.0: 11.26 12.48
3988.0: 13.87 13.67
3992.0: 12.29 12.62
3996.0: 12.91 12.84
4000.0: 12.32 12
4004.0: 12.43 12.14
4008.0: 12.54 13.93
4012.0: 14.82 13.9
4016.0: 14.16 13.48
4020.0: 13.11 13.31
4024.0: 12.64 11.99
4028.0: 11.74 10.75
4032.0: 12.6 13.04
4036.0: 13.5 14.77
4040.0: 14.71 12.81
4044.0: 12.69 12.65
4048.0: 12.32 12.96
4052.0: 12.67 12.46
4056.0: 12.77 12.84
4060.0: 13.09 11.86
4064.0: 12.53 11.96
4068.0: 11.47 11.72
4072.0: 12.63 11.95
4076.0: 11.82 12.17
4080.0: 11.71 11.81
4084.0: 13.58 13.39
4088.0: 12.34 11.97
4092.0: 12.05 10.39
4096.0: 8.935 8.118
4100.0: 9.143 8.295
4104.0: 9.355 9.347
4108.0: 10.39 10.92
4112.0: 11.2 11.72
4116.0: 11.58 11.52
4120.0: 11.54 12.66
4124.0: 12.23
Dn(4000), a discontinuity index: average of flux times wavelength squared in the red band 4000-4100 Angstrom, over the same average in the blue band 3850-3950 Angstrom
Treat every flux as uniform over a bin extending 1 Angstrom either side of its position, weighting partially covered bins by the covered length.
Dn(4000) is 1.30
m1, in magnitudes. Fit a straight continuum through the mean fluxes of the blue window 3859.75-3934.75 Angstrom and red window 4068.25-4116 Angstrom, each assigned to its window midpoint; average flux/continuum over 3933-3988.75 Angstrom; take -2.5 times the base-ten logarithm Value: 0.10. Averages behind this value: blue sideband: 10.1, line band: 9.48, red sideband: 11.1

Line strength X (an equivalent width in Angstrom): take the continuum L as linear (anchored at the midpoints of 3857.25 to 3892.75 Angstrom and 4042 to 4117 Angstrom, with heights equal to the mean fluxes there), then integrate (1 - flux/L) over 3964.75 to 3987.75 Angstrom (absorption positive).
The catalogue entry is 3.8 Angstrom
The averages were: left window 9.92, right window 11.6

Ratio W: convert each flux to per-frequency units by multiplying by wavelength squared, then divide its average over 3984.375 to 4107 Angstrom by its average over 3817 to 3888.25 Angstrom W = 1.44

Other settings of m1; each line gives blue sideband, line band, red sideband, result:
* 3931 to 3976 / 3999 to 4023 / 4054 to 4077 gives -0.24 mag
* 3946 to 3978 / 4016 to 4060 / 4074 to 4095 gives -0.19 mag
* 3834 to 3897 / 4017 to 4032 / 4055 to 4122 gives -0.14 mag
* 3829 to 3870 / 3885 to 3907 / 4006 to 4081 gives 0.15 mag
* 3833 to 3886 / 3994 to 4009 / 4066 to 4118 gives -0.17 mag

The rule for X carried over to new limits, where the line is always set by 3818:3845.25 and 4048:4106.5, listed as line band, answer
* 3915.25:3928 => -3.5 Angstrom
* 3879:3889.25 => 0.3 Angstrom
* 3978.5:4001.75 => -4.5 Angstrom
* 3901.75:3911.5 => -1.9 Angstrom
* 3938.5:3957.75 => -2.2 Angstrom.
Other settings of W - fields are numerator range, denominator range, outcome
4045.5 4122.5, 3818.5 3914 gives 1.35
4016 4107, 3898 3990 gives 1.28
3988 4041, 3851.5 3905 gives 1.39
